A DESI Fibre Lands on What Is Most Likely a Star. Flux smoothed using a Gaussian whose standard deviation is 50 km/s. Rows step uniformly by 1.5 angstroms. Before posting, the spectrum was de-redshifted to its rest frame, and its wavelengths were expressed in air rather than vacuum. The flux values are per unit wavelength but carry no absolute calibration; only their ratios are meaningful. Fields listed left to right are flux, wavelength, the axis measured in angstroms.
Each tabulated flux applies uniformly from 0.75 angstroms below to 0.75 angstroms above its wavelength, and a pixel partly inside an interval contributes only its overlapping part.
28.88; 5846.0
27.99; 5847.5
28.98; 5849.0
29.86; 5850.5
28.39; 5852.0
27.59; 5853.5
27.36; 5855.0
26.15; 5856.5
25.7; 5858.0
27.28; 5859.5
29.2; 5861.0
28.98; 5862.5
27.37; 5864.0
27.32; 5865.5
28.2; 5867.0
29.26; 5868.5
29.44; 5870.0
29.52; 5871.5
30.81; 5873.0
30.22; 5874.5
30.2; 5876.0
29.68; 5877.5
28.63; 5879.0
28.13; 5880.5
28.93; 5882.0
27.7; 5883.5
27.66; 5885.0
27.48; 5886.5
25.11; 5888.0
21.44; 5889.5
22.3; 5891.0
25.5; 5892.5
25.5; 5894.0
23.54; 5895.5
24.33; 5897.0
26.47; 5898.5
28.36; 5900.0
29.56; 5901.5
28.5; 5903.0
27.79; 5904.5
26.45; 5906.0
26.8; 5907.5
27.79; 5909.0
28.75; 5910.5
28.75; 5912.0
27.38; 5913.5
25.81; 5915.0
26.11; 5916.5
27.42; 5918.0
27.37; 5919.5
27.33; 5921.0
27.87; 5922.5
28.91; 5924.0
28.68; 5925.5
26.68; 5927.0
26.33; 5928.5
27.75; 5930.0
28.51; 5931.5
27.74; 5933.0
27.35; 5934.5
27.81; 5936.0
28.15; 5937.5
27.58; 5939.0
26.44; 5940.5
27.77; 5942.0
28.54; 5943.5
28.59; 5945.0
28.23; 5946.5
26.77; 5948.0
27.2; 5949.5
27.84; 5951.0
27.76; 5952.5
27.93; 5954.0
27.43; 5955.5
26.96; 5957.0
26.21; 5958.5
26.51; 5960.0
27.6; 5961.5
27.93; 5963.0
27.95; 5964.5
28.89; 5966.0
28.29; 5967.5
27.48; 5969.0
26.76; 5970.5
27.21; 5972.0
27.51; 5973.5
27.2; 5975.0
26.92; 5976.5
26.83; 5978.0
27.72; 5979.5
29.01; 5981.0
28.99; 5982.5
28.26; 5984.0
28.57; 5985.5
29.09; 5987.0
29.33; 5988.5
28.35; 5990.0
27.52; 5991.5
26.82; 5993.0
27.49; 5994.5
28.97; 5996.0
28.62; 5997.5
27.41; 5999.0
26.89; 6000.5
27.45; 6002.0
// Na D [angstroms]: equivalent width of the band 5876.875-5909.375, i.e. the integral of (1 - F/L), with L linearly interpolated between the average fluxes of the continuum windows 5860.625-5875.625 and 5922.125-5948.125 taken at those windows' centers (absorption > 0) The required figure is 2.2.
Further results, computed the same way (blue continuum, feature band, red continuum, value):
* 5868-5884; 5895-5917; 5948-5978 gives 1.18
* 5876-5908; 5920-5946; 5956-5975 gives -0.61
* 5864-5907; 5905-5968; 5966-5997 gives 0.29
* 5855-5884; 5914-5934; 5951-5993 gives 0.50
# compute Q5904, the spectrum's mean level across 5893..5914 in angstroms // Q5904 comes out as 27.1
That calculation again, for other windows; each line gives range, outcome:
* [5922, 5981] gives 27.6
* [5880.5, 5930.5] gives 26.9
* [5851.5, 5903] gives 27.5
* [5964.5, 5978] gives 27.5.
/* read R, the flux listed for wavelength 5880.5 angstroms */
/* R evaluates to 28.13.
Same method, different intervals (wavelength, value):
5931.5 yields 28.51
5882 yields 28.93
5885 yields 27.66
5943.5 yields 28.54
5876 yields 30.2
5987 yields 29.09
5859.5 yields 27.28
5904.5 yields 27.79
